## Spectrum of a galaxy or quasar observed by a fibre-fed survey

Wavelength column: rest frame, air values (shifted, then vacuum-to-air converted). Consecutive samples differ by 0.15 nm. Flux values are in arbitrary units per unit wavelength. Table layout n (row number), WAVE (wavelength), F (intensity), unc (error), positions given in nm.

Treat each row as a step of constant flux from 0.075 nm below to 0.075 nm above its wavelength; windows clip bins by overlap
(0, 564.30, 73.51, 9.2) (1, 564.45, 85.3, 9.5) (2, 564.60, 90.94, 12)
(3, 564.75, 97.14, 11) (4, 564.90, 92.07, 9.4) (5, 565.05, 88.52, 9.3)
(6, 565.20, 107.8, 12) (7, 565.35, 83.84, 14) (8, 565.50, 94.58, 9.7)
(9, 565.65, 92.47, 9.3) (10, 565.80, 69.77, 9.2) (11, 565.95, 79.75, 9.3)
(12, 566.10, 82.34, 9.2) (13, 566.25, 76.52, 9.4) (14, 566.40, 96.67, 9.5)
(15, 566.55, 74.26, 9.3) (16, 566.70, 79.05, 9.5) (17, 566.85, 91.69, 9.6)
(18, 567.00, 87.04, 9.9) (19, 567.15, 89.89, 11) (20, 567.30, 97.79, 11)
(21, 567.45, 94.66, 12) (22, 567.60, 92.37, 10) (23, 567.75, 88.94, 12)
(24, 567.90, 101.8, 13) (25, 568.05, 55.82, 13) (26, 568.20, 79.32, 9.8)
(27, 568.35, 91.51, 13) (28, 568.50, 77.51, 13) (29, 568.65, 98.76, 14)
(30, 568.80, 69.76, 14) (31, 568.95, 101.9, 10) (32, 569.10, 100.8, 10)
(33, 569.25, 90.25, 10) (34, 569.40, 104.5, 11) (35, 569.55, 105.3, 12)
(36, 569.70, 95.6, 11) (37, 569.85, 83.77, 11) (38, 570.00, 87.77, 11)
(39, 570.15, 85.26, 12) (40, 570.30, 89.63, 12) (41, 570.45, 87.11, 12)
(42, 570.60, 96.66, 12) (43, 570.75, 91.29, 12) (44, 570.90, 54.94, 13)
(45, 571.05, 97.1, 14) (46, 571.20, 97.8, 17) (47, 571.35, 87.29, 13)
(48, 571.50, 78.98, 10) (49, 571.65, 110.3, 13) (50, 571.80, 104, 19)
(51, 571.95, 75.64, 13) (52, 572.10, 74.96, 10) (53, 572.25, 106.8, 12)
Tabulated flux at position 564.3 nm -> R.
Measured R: 73.51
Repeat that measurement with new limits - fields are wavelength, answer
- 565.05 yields 88.52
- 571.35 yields 87.29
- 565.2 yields 107.8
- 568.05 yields 55.82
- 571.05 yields 97.1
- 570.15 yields 85.26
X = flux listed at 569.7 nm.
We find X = 95.6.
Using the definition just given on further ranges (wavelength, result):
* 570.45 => 87.11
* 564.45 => 85.3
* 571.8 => 104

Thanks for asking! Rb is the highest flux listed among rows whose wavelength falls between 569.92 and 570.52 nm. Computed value 89.63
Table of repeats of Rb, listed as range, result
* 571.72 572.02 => 104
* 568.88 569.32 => 101.9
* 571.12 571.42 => 97.8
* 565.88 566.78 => 96.67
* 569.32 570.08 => 105.3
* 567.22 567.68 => 97.79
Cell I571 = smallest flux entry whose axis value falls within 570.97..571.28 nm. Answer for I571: 97.1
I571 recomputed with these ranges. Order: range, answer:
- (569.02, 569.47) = 90.25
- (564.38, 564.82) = 85.3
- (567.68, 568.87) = 55.82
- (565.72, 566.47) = 69.77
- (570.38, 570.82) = 87.11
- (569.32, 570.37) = 83.77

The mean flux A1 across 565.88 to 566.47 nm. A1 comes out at 83.7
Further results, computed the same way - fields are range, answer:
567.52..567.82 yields 90.8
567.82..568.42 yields 82.1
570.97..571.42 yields 93.7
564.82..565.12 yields 90.4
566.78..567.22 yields 89.5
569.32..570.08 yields 95.3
